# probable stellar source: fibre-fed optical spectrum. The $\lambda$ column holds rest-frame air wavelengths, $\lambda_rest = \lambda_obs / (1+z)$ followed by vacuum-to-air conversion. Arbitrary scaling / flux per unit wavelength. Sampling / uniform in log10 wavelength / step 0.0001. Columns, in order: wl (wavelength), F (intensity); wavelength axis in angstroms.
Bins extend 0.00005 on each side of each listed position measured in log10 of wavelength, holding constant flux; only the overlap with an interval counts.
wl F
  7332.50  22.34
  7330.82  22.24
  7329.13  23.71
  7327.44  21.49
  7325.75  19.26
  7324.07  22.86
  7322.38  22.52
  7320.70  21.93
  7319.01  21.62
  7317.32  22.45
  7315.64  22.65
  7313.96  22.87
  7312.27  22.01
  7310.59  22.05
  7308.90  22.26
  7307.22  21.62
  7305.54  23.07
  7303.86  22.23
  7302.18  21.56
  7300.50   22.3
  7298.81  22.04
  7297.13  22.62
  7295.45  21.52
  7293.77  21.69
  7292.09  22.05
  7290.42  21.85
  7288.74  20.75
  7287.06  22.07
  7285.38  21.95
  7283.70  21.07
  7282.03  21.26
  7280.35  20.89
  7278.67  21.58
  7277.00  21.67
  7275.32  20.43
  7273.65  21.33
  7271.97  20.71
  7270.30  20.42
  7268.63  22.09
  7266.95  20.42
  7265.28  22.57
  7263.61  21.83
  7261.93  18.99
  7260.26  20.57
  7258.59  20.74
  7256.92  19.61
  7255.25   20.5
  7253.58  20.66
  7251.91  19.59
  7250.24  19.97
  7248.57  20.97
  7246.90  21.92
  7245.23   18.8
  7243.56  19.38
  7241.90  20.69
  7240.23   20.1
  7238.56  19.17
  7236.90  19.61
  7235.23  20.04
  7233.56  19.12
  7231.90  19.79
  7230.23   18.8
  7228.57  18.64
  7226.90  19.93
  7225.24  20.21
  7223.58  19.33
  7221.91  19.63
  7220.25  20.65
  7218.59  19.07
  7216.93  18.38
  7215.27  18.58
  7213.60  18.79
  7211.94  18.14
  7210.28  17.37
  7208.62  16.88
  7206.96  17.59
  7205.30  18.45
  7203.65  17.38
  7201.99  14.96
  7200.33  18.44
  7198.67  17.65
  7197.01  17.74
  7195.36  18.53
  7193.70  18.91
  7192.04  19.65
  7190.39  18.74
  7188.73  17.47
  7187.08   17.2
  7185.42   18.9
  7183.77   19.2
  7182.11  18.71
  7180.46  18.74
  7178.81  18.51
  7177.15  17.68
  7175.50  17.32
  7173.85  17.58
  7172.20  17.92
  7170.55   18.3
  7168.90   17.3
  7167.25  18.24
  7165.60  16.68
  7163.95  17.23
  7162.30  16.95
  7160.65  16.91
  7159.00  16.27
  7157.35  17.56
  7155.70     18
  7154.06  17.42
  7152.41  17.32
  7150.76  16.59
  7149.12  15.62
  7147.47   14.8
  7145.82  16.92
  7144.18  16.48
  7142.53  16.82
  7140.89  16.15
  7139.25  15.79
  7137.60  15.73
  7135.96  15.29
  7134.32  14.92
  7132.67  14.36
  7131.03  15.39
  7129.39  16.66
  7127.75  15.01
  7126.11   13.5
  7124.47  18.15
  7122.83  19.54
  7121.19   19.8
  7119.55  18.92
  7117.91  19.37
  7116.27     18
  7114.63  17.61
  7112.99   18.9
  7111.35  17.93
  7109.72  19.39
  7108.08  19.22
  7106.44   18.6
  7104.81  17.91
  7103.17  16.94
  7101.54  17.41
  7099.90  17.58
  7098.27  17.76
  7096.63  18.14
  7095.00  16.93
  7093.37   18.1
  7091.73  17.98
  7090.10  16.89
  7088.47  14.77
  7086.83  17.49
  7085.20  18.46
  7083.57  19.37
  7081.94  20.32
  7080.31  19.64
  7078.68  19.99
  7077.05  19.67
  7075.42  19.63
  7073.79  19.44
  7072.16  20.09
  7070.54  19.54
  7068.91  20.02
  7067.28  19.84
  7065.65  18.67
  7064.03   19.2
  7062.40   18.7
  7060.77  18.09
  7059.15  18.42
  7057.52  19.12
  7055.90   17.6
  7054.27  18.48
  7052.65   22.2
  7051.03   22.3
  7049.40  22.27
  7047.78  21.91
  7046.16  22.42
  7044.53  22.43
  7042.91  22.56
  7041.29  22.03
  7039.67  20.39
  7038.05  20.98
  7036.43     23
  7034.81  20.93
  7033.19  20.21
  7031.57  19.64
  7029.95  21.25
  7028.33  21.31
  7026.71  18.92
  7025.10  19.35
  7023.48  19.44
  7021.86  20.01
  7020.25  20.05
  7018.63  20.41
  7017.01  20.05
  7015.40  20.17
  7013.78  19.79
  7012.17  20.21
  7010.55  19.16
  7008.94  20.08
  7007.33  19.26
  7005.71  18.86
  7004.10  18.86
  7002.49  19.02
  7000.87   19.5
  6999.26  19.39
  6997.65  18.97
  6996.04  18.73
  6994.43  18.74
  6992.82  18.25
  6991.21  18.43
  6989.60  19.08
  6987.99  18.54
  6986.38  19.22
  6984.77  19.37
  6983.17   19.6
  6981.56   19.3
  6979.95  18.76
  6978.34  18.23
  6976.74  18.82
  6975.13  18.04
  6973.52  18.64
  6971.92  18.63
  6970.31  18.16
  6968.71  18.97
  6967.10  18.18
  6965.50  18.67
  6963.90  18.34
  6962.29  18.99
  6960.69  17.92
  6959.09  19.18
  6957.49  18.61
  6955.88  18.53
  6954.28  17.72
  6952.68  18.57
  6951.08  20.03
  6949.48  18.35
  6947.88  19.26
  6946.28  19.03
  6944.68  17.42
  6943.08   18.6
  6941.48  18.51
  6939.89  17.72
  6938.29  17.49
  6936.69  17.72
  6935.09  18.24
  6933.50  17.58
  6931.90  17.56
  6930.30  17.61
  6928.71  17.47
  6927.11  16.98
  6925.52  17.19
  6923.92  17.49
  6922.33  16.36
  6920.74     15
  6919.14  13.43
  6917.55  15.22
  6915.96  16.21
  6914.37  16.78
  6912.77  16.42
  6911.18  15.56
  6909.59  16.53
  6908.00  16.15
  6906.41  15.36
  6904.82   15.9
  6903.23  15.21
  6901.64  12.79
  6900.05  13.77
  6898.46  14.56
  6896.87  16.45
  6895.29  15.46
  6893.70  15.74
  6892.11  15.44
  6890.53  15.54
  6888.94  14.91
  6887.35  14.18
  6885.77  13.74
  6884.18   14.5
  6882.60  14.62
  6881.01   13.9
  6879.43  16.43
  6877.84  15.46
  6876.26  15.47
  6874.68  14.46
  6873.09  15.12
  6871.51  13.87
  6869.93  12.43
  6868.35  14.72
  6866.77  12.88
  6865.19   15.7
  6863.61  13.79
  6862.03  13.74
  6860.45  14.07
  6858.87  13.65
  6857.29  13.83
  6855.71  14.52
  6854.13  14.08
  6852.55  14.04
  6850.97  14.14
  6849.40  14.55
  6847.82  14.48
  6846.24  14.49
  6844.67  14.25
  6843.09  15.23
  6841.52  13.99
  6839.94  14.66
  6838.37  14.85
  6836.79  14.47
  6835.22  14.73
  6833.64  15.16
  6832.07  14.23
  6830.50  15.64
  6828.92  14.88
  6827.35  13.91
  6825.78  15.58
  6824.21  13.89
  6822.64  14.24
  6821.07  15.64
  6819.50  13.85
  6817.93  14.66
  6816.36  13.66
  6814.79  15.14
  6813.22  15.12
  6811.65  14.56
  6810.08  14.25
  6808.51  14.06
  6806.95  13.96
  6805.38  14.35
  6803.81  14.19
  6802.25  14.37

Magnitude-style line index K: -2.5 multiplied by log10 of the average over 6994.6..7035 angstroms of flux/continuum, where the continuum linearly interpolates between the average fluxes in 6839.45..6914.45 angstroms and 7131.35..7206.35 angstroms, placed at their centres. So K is -0.231 mag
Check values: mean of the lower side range 14.7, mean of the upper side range 17.3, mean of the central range 19.7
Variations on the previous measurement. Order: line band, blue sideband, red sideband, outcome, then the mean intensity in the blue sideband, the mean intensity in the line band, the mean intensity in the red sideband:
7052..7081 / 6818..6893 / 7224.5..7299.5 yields -0.10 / 14.5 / 19.3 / 20.7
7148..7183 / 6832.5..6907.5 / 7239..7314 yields 0.11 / 14.6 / 17.4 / 21.2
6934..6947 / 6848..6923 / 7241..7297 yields -0.15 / 14.8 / 18.1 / 20.9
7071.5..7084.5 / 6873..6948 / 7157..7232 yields -0.14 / 16.1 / 19.8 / 18.2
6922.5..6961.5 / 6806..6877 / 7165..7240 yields -0.16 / 14.4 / 18.1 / 18.5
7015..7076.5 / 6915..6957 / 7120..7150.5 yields -0.21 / 17.5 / 20.3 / 16.2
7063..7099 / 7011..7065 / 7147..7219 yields 0.05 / 20.4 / 18.7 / 17.7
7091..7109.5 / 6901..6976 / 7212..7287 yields 0.06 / 17.4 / 17.9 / 20.2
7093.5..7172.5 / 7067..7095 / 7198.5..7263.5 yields 0.11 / 18.8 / 17.2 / 19.3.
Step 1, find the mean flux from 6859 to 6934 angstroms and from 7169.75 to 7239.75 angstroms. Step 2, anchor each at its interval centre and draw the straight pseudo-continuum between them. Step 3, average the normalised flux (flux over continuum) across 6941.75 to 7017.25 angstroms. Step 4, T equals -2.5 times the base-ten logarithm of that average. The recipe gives -0.17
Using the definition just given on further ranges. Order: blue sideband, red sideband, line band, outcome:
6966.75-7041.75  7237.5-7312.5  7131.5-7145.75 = 0.28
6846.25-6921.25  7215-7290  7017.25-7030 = -0.18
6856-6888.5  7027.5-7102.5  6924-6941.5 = -0.10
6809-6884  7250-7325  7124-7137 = 0.23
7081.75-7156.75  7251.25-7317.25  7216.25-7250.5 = 0.02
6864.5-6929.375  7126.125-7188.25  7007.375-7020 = -0.24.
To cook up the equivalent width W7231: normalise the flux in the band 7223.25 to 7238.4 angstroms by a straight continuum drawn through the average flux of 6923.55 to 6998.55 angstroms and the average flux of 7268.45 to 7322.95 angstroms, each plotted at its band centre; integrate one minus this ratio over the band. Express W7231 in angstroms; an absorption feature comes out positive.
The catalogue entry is 1.18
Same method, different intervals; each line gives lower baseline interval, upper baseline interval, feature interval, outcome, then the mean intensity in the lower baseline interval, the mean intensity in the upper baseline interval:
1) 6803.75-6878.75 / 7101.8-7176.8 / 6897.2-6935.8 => -2.4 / 14.4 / 17.1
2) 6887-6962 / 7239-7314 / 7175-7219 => 4.6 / 16.8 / 21.2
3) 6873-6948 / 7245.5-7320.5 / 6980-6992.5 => -1.4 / 16.1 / 21.4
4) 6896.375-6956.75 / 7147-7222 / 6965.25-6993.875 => -2.8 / 16.9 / 17.8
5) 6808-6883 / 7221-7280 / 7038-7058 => -4.4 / 14.5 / 20.3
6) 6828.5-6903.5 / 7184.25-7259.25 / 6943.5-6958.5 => -2.9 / 14.6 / 19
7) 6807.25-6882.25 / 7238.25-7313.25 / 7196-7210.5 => 1.9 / 14.5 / 21.2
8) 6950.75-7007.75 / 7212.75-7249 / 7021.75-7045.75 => -2.4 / 18.8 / 19.6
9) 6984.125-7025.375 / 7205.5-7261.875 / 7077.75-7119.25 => 2.6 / 19.3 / 19.5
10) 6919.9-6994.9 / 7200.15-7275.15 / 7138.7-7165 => 3.4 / 18.3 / 19.6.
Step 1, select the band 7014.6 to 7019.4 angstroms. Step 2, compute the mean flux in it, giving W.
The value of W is 20.2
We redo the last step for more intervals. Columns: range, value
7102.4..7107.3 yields 17.8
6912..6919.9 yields 15.6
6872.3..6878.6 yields 15.1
